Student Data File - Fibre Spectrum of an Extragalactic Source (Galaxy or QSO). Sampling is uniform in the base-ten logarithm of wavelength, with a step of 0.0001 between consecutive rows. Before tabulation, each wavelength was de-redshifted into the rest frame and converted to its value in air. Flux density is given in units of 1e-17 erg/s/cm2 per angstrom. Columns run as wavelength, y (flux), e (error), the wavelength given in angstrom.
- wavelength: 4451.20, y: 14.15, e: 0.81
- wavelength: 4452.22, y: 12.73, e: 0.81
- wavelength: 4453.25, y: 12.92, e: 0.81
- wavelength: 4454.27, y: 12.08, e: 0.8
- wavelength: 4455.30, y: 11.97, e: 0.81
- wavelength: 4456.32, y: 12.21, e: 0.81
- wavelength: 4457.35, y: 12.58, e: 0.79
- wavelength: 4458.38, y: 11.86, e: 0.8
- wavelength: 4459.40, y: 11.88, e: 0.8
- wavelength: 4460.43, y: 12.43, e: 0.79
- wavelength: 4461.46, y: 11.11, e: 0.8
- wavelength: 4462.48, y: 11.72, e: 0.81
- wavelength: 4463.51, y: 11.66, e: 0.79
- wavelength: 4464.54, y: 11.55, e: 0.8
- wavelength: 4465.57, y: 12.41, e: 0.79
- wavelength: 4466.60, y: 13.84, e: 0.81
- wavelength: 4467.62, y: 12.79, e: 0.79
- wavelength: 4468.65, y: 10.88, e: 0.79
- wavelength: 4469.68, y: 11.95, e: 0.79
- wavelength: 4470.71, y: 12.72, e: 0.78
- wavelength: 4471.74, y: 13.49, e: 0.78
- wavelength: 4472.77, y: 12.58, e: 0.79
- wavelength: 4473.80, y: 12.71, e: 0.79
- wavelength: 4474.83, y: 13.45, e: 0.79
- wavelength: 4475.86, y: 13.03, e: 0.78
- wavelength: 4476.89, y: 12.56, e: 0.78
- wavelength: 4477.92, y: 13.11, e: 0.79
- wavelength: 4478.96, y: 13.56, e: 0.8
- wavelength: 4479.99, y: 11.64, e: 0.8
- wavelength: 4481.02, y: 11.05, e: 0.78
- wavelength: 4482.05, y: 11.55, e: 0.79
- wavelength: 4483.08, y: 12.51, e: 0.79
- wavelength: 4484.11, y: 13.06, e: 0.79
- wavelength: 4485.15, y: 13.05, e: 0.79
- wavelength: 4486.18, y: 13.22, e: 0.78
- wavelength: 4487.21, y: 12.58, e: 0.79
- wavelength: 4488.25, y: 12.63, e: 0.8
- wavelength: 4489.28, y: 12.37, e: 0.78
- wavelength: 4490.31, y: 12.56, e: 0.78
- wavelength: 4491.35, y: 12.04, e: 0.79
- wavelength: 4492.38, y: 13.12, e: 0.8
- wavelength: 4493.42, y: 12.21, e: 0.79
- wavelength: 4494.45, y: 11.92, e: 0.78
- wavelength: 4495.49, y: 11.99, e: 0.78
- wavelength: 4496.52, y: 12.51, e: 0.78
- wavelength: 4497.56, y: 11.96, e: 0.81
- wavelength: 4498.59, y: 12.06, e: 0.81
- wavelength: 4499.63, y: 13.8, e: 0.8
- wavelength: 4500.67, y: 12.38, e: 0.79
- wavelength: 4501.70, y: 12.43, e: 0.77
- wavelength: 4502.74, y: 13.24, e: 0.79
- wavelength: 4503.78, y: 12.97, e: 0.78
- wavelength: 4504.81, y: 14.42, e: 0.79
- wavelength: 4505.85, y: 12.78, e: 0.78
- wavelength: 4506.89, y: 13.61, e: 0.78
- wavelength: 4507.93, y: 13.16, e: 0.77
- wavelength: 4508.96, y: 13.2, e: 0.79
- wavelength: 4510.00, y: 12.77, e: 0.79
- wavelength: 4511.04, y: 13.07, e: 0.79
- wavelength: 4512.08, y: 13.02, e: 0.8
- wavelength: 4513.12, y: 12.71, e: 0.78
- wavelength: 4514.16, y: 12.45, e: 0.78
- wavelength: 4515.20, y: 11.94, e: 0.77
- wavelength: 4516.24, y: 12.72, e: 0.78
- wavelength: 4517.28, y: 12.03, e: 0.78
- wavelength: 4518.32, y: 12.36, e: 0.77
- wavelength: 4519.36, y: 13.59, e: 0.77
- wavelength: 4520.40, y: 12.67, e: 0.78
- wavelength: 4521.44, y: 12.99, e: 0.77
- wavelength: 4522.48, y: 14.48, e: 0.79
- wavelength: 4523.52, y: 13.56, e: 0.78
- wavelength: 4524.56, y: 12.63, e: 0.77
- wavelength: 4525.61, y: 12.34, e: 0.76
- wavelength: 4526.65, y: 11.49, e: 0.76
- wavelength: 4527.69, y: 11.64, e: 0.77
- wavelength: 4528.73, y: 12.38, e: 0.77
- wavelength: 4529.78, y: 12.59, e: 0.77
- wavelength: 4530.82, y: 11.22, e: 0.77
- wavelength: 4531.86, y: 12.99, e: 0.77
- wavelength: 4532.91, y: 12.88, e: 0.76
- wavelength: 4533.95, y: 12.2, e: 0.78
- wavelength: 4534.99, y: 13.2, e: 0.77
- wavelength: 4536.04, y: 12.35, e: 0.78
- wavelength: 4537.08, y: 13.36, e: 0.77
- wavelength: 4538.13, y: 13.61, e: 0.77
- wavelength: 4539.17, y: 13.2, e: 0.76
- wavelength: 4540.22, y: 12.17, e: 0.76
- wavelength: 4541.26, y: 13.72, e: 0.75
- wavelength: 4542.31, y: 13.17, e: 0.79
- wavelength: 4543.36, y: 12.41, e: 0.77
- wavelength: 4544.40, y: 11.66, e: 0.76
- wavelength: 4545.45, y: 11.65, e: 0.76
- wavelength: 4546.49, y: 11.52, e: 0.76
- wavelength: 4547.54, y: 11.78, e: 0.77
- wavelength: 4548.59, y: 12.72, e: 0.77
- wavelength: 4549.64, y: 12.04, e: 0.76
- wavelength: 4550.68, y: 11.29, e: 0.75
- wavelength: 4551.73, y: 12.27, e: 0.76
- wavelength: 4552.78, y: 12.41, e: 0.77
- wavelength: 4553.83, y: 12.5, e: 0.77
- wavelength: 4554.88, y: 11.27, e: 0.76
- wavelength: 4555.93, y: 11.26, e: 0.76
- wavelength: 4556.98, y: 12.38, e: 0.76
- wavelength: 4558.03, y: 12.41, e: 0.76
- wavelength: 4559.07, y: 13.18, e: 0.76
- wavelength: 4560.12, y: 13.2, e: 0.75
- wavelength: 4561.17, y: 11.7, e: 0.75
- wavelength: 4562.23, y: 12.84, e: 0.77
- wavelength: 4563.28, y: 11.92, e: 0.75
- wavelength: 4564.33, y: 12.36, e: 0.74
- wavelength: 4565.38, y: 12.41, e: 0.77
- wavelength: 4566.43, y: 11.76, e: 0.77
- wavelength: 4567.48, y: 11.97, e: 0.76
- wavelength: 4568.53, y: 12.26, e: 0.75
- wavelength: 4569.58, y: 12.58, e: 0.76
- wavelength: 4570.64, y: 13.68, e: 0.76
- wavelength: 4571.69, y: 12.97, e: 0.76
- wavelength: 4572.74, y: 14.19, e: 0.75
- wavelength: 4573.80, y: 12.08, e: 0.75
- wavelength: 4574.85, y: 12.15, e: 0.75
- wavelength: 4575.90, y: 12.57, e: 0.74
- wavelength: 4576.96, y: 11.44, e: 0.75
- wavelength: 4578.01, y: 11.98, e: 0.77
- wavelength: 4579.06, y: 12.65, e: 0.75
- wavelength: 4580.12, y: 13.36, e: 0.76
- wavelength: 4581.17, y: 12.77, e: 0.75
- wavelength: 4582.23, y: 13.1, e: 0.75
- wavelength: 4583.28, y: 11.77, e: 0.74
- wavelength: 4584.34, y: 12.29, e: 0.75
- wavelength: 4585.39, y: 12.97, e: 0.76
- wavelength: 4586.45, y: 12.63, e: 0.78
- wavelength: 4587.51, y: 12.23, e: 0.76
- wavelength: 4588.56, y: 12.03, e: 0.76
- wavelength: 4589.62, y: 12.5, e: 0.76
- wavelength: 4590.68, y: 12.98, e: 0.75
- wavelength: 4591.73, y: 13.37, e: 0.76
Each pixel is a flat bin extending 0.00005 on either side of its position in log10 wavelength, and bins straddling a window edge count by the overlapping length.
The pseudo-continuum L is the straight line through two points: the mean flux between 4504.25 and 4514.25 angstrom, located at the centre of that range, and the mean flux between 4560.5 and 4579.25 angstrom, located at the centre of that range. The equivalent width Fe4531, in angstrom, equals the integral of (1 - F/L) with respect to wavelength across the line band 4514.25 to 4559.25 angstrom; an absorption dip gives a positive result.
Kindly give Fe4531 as 1.24 angstrom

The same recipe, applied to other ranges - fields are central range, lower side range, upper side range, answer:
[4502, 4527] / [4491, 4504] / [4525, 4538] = -0.9 angstrom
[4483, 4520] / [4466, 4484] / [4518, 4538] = -0.3 angstrom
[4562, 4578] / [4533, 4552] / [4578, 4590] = 0.1 angstrom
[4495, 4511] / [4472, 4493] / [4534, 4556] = -0.4 angstrom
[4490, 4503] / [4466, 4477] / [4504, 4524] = 0.5 angstrom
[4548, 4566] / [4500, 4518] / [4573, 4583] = 0.5 angstrom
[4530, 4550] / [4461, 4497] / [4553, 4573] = -0.1 angstrom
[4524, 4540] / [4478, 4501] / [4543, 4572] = -0.3 angstrom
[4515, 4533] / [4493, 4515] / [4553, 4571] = 0.1 angstrom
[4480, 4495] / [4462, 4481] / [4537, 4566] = 0.1 angstrom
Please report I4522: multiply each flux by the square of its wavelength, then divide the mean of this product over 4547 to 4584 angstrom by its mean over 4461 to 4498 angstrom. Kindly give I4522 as 1.03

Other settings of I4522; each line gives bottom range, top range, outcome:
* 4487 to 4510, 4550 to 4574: 1.00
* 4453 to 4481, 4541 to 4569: 1.03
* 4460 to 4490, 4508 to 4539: 1.04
